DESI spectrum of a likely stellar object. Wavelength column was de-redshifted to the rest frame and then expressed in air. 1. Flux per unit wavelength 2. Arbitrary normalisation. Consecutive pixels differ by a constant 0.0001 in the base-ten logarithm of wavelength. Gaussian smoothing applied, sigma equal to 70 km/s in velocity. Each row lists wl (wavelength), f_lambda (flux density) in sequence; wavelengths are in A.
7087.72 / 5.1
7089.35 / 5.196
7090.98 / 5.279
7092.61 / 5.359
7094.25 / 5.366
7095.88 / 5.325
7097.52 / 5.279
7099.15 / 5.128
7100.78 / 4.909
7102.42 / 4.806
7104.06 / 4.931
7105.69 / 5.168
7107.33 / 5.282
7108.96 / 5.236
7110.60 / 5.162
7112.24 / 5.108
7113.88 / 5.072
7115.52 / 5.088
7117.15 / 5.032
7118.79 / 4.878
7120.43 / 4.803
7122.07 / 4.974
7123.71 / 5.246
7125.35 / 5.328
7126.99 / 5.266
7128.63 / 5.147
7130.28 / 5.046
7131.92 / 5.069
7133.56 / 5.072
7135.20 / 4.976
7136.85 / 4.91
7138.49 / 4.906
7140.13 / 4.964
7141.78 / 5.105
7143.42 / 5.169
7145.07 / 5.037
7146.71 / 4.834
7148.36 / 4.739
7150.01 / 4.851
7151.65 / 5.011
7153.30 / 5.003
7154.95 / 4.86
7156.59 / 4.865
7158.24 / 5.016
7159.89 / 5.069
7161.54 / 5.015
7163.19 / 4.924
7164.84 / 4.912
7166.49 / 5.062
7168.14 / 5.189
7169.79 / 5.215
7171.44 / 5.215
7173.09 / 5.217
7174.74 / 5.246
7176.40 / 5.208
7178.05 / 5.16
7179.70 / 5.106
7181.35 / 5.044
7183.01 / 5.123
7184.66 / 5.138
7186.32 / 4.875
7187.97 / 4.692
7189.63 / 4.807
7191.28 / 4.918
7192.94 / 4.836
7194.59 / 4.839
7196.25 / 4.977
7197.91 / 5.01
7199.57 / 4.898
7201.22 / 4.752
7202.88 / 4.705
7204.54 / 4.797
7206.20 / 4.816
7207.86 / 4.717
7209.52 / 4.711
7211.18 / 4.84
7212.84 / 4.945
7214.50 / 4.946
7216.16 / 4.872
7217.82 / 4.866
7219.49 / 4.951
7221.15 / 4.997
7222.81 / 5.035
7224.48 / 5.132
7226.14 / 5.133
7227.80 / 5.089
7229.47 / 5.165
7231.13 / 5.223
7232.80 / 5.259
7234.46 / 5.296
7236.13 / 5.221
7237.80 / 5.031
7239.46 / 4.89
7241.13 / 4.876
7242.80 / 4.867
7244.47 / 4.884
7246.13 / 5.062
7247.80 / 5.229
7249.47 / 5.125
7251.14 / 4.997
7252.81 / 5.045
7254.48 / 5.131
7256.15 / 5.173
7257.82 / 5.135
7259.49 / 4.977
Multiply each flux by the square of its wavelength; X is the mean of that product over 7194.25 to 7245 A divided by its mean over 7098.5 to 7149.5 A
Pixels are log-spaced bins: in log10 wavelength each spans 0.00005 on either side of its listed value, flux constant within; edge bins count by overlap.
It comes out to 1.01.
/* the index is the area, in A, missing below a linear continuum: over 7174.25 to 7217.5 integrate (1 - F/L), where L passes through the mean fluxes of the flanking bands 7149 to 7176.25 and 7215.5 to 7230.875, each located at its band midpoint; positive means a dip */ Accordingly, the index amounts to 1.0 A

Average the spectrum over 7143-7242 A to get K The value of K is 4.99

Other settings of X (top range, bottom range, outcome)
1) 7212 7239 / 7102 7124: 1.03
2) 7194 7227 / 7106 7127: 0.98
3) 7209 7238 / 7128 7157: 1.04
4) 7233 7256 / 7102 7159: 1.04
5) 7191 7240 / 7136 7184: 1.00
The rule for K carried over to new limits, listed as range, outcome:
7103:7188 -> 5.05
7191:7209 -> 4.84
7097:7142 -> 5.07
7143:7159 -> 4.93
